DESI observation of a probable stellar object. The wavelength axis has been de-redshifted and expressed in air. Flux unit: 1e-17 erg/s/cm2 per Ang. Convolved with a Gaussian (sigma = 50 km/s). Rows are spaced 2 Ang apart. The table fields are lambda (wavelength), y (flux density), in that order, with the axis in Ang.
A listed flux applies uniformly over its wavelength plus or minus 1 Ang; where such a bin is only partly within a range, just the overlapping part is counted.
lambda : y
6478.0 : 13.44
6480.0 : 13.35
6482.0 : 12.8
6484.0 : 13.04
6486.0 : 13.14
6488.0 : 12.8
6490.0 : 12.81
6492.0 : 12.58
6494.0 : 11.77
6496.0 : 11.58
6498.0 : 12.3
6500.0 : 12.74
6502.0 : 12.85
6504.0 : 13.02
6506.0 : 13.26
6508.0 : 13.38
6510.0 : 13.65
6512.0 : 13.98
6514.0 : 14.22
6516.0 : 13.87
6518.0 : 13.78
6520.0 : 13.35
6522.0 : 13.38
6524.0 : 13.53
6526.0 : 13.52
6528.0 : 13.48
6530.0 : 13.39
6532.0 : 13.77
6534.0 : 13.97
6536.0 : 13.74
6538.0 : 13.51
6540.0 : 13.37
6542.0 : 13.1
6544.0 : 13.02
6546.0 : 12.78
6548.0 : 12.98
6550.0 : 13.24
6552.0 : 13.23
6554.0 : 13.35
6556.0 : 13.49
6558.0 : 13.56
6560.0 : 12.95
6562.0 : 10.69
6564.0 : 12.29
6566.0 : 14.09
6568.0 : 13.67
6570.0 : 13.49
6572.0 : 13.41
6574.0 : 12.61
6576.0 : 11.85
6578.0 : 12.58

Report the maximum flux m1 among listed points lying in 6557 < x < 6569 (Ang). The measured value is 14.09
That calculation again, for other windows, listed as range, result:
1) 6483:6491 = 13.14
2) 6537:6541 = 13.51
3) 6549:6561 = 13.56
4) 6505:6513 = 13.98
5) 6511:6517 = 14.22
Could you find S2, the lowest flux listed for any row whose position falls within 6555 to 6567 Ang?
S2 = 10.69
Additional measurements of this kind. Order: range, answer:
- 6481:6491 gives 12.8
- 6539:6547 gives 12.78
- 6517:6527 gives 13.35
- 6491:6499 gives 11.58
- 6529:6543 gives 13.1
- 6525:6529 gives 13.48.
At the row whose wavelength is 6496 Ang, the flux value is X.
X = 11.58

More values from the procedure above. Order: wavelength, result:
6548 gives 12.98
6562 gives 10.69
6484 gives 13.04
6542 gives 13.1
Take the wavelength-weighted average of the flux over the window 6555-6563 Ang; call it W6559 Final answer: 12.7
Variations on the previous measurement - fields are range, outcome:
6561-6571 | 12.8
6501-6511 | 13.2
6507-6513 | 13.7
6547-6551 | 13.1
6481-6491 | 12.9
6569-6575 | 13.2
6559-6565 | 12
